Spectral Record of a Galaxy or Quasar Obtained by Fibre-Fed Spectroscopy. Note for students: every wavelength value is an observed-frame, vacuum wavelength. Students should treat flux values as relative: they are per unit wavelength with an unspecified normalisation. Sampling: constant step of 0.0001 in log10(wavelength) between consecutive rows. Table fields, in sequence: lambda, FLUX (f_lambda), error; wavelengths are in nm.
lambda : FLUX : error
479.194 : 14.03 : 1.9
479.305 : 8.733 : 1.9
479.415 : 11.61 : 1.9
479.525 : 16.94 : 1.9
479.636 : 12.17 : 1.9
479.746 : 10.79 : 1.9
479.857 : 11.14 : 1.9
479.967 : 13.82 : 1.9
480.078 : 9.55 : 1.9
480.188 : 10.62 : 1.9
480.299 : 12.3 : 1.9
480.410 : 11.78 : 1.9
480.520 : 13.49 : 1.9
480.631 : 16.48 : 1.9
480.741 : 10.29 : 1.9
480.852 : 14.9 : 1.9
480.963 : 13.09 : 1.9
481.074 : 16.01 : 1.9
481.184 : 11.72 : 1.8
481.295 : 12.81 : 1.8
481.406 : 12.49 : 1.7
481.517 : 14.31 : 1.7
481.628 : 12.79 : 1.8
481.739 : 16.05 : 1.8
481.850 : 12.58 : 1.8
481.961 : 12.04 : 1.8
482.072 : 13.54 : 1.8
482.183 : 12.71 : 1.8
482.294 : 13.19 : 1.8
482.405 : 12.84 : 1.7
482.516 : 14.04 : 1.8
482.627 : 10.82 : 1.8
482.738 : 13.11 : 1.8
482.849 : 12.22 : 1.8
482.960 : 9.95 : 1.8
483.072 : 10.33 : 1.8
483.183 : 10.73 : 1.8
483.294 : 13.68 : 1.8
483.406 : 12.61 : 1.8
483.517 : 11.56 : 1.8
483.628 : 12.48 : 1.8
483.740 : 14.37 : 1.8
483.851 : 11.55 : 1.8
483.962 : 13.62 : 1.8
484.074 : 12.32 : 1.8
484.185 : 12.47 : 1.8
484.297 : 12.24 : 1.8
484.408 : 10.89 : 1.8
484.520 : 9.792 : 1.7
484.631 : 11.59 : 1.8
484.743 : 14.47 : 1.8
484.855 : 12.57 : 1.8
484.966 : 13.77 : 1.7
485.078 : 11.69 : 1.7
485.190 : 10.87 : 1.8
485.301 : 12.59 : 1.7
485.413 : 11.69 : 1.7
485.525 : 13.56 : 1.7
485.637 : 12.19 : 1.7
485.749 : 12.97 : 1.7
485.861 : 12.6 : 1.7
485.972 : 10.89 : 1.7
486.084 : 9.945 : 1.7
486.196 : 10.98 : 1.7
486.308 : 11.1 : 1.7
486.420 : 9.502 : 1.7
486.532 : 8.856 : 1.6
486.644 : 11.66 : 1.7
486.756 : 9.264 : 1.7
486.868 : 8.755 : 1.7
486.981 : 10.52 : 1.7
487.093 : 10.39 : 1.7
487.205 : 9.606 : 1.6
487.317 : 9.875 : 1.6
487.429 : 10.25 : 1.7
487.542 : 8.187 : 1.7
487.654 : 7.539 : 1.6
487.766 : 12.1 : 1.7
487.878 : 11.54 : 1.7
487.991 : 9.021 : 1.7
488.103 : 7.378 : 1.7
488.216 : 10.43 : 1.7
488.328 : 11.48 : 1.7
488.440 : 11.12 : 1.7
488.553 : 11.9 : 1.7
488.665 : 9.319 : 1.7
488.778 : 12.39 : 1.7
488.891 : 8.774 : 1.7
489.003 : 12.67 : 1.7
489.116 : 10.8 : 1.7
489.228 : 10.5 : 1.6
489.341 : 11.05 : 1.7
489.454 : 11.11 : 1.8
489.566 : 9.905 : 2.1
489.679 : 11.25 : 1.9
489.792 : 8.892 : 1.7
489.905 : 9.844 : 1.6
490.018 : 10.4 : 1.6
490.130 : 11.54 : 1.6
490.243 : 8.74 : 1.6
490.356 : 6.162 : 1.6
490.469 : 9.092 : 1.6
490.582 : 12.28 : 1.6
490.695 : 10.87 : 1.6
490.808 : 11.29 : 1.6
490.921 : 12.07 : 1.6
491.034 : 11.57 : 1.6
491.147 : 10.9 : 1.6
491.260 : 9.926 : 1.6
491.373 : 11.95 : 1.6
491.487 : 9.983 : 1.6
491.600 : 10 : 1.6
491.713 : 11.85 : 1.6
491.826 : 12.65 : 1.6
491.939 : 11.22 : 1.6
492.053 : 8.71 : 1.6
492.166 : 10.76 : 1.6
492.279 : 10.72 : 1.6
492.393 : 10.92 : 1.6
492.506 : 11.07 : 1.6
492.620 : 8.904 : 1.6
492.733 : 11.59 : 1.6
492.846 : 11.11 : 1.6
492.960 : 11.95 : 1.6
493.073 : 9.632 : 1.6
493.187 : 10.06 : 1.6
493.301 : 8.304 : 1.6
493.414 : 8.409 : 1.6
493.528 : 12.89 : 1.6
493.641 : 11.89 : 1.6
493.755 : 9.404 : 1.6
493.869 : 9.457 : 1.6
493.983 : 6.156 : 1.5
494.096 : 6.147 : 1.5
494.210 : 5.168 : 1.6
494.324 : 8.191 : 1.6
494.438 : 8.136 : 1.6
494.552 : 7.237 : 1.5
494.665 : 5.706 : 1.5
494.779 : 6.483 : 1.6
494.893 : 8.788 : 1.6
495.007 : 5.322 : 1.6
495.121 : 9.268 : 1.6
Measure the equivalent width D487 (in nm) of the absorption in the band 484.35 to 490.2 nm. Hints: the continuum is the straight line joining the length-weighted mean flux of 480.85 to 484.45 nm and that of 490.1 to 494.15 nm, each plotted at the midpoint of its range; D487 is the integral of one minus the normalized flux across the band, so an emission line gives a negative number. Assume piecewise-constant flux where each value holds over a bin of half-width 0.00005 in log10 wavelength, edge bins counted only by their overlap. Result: 0.37 nm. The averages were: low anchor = 12.7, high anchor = 10.3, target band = 10.8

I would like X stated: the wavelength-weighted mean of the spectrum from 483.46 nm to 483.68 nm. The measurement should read 12.1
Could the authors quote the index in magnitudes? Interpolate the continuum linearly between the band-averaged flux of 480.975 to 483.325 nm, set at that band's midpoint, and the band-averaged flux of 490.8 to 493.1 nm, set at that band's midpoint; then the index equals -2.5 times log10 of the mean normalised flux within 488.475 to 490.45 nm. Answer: 0.11 mag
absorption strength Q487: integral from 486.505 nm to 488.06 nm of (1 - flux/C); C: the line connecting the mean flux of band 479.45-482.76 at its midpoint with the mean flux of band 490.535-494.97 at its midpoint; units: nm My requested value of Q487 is 0.20 nm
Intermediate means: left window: 12.9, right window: 9.83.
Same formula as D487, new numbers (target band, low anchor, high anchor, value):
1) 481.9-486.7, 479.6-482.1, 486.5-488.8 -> -0.25 nm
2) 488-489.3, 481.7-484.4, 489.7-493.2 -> 0.07 nm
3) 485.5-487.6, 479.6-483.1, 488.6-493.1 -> 0.18 nm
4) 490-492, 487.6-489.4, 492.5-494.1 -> -0.10 nm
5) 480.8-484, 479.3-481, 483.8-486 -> -0.12 nm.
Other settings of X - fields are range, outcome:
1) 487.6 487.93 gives 10.4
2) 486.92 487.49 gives 10.1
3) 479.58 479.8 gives 11.5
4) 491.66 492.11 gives 11.1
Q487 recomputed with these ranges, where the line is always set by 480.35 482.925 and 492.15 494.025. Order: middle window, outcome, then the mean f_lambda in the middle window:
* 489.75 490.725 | 0.11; 9.74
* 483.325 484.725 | 0.04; 12.2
